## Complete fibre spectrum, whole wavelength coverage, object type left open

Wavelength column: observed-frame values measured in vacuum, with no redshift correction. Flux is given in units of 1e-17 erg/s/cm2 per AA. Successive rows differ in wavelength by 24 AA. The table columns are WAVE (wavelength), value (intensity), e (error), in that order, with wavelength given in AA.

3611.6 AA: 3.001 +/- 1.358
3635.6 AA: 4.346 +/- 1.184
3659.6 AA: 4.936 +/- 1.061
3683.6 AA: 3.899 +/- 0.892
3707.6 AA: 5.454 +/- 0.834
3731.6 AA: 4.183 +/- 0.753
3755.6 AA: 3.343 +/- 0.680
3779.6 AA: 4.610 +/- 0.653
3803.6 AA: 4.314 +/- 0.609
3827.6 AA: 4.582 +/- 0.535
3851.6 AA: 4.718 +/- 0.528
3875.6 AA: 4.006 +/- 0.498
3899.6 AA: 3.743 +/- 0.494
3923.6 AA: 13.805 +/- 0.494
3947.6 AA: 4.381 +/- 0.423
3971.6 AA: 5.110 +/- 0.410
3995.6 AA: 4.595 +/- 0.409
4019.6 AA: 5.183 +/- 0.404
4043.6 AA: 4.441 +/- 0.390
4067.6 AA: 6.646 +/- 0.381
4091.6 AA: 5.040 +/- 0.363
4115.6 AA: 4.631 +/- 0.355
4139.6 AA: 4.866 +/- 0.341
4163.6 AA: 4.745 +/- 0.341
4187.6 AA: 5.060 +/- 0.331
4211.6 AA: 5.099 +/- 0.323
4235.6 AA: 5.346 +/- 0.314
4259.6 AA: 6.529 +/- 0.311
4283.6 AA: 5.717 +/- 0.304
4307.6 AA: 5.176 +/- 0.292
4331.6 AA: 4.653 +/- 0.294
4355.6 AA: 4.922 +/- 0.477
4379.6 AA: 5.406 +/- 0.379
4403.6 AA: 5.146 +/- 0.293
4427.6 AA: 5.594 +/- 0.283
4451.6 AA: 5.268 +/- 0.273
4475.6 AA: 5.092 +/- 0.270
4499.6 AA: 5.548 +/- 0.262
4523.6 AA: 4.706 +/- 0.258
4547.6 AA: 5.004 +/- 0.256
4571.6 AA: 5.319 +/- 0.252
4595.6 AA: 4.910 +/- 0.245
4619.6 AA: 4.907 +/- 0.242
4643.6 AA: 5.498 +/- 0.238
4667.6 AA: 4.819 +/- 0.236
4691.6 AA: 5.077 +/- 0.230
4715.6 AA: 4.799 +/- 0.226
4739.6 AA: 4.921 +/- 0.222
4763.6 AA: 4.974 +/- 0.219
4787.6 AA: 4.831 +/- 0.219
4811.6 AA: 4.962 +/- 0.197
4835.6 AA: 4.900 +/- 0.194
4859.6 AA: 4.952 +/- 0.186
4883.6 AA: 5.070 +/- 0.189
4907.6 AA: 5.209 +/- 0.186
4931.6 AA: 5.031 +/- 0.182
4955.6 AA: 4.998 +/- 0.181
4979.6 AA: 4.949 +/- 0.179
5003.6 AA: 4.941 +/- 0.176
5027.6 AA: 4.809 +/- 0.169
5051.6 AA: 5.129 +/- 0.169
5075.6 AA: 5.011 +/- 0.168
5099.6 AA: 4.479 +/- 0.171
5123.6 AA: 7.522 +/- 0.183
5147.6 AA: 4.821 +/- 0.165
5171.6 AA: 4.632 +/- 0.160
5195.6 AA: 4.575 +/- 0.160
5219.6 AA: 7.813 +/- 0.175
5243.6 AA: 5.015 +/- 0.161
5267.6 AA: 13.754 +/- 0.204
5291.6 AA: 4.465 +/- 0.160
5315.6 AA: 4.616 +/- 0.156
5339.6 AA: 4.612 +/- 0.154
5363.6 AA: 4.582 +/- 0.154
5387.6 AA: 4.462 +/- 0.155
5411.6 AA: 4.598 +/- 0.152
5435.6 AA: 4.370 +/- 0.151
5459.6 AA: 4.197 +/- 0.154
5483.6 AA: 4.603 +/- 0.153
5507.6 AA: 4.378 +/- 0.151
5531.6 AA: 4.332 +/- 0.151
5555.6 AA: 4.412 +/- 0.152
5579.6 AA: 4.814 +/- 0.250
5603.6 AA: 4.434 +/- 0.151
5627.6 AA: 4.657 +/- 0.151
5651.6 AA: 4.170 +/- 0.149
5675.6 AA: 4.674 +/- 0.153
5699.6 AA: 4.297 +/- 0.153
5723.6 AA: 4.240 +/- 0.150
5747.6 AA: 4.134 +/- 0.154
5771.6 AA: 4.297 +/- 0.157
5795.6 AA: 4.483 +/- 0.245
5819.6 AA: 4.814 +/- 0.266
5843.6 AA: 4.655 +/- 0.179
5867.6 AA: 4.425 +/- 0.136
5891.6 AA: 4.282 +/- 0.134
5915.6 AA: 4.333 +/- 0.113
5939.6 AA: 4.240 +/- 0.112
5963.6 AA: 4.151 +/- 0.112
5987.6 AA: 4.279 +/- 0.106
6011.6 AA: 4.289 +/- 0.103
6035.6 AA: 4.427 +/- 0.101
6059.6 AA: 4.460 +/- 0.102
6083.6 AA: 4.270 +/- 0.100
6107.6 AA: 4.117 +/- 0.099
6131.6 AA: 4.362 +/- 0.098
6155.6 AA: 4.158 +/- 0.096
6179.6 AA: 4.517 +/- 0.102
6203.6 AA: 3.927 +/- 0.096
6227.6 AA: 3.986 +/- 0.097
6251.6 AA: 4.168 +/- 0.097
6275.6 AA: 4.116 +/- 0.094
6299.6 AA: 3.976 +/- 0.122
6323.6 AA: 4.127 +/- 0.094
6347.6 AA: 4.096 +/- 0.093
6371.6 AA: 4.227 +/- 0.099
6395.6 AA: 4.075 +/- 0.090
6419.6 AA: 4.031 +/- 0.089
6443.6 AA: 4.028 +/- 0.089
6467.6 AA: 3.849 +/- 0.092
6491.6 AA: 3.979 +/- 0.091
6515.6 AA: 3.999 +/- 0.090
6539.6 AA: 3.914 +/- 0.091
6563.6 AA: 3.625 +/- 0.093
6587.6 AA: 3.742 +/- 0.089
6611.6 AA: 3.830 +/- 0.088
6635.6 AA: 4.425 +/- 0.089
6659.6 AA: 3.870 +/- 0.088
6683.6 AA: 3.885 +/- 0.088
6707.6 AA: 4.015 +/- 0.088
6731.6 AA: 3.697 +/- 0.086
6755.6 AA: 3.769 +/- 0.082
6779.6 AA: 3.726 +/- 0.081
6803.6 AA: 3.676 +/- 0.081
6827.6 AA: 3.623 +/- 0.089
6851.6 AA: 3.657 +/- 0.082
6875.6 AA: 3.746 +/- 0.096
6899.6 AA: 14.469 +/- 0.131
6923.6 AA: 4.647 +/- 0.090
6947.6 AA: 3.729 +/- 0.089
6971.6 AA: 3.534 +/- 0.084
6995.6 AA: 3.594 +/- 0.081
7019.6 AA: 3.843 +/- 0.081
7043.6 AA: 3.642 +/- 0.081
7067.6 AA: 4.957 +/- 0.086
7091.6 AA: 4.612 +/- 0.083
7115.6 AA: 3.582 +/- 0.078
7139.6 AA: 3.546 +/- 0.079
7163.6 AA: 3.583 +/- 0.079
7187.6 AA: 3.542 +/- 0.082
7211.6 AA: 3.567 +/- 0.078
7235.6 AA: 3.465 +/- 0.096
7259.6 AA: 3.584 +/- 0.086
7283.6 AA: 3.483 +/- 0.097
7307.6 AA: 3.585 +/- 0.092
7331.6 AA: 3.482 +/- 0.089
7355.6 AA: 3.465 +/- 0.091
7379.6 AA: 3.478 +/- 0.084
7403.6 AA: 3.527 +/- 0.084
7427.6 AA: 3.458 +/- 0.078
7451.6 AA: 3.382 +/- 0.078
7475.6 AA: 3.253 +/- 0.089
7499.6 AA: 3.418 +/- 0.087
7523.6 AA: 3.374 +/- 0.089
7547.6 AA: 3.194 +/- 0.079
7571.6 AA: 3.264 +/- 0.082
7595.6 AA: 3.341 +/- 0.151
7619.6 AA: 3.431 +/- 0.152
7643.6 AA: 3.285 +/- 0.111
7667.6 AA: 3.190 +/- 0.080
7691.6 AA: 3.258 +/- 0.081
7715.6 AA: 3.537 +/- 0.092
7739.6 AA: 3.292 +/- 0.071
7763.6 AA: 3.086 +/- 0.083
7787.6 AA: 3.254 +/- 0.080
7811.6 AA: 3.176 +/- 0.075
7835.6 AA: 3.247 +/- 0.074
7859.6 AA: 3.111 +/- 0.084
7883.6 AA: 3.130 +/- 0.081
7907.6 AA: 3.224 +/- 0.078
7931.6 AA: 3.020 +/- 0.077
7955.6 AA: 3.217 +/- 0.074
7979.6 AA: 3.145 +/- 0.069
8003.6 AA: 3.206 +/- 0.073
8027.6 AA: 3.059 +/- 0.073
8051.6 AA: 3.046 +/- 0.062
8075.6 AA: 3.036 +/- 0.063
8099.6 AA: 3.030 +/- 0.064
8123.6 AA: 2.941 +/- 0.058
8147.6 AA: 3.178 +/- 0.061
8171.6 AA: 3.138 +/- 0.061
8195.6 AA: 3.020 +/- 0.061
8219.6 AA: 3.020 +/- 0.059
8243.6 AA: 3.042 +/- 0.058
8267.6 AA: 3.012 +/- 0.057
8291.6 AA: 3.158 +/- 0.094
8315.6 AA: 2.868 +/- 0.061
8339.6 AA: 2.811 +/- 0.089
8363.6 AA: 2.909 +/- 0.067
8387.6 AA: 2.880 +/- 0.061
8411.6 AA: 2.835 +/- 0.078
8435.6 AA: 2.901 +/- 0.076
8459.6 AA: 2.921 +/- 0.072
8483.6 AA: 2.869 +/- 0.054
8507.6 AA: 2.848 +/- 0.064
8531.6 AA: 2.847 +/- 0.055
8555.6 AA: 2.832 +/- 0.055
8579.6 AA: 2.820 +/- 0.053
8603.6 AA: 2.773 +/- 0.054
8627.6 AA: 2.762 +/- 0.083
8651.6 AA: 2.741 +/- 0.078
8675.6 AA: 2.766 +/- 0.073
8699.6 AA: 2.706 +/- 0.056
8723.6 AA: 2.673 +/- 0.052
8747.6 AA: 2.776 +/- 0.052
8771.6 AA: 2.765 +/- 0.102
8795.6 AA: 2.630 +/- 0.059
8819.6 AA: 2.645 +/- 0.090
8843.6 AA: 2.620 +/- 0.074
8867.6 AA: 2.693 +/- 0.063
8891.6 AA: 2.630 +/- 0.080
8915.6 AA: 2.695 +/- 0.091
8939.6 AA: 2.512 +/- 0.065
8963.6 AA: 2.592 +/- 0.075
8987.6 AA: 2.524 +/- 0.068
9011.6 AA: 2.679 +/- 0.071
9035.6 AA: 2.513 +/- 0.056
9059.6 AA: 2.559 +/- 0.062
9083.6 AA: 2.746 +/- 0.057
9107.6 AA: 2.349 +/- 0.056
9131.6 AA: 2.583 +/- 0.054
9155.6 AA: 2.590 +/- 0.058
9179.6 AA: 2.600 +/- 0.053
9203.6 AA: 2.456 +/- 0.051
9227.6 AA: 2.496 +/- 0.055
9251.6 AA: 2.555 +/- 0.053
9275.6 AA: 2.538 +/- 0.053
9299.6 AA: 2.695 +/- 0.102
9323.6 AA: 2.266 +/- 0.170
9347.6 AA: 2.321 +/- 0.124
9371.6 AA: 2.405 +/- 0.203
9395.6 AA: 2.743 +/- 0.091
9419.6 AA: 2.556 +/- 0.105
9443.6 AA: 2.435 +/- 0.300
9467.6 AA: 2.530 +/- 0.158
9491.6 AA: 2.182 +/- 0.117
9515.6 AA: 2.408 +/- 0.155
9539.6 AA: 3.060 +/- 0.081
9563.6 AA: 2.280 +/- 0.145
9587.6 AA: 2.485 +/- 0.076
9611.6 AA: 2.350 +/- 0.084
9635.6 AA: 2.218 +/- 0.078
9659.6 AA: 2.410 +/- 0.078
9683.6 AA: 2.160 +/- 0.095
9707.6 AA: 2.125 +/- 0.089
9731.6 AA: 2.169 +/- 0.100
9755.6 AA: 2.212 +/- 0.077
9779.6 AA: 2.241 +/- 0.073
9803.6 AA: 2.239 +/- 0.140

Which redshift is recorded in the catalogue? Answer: 0.052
